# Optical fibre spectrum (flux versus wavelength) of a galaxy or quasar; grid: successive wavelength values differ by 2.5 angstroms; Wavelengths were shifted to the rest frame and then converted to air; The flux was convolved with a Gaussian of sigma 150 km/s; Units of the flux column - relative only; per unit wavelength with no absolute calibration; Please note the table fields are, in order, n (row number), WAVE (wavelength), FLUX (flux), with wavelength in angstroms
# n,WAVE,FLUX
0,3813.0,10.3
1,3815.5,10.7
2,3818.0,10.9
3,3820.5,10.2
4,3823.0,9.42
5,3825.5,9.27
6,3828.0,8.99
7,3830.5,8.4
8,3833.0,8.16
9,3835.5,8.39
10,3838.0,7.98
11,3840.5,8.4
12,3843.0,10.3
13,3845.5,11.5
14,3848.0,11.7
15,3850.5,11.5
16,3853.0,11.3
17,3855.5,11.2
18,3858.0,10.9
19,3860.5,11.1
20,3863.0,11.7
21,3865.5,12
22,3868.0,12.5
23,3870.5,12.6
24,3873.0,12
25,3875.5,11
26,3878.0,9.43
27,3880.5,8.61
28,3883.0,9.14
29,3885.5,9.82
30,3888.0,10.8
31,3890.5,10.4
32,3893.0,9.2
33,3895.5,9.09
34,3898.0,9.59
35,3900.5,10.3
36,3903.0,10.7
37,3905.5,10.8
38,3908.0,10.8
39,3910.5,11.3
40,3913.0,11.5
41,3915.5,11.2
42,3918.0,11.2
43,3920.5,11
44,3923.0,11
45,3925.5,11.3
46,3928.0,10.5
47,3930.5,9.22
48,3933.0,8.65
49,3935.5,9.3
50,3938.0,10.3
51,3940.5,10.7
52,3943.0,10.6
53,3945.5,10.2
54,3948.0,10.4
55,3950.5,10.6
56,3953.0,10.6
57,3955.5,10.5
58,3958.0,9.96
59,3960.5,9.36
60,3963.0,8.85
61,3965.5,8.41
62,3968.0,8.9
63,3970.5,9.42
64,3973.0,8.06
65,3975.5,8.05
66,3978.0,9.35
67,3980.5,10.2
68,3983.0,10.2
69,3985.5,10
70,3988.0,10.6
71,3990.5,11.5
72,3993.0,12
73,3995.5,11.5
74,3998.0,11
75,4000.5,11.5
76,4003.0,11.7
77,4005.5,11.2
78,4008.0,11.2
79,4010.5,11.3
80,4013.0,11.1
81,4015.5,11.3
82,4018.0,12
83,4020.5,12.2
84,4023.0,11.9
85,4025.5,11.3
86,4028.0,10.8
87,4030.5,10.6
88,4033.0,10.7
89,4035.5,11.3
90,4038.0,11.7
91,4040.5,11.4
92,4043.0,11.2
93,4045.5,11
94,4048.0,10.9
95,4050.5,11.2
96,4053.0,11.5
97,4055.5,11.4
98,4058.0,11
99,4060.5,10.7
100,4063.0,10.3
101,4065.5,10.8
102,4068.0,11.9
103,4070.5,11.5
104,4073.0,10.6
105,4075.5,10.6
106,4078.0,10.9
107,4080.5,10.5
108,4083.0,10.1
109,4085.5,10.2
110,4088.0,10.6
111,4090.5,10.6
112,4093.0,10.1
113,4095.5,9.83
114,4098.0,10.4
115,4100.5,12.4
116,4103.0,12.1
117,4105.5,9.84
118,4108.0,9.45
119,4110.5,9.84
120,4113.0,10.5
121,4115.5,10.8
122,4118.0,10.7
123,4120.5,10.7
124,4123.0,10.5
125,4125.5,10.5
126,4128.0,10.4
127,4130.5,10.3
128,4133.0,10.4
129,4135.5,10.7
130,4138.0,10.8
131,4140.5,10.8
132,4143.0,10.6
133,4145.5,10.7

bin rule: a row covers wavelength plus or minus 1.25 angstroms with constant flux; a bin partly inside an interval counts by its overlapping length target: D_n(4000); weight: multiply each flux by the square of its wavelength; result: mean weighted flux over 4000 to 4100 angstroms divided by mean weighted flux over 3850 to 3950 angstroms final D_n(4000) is 1.1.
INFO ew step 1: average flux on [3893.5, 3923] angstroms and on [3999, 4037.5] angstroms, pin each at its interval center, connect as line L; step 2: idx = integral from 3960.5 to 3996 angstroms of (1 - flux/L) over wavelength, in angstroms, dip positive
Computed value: 4.36 angstroms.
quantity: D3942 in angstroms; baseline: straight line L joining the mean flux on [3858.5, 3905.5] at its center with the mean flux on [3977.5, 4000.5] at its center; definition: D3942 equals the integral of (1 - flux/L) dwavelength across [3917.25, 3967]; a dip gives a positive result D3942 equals 2.7 angstroms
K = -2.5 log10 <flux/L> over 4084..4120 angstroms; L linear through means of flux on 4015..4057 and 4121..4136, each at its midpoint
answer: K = 0.02 mag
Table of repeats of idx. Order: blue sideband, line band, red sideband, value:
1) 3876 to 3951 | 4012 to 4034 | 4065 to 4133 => -1.82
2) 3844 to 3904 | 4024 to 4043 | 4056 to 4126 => -0.81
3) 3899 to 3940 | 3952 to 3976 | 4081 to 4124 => 3.00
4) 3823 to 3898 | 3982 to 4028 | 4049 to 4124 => -3.29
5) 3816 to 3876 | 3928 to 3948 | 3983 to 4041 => 1.81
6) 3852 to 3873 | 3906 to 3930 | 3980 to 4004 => 0.82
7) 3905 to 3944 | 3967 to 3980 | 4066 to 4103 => 2.21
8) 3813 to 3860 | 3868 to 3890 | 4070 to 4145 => -1.02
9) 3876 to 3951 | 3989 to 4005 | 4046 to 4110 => -1.50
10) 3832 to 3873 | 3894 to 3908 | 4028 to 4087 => 0.86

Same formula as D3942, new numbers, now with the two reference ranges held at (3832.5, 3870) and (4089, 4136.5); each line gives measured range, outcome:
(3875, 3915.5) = 1.8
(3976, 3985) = 0.7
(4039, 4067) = -1.3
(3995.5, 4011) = -1.1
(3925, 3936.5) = 1.0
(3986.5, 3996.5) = -0.7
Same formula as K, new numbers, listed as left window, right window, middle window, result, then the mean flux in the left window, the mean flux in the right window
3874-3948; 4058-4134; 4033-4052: -0.070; 10.3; 10.6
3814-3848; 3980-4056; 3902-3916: -0.084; 9.52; 11.2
